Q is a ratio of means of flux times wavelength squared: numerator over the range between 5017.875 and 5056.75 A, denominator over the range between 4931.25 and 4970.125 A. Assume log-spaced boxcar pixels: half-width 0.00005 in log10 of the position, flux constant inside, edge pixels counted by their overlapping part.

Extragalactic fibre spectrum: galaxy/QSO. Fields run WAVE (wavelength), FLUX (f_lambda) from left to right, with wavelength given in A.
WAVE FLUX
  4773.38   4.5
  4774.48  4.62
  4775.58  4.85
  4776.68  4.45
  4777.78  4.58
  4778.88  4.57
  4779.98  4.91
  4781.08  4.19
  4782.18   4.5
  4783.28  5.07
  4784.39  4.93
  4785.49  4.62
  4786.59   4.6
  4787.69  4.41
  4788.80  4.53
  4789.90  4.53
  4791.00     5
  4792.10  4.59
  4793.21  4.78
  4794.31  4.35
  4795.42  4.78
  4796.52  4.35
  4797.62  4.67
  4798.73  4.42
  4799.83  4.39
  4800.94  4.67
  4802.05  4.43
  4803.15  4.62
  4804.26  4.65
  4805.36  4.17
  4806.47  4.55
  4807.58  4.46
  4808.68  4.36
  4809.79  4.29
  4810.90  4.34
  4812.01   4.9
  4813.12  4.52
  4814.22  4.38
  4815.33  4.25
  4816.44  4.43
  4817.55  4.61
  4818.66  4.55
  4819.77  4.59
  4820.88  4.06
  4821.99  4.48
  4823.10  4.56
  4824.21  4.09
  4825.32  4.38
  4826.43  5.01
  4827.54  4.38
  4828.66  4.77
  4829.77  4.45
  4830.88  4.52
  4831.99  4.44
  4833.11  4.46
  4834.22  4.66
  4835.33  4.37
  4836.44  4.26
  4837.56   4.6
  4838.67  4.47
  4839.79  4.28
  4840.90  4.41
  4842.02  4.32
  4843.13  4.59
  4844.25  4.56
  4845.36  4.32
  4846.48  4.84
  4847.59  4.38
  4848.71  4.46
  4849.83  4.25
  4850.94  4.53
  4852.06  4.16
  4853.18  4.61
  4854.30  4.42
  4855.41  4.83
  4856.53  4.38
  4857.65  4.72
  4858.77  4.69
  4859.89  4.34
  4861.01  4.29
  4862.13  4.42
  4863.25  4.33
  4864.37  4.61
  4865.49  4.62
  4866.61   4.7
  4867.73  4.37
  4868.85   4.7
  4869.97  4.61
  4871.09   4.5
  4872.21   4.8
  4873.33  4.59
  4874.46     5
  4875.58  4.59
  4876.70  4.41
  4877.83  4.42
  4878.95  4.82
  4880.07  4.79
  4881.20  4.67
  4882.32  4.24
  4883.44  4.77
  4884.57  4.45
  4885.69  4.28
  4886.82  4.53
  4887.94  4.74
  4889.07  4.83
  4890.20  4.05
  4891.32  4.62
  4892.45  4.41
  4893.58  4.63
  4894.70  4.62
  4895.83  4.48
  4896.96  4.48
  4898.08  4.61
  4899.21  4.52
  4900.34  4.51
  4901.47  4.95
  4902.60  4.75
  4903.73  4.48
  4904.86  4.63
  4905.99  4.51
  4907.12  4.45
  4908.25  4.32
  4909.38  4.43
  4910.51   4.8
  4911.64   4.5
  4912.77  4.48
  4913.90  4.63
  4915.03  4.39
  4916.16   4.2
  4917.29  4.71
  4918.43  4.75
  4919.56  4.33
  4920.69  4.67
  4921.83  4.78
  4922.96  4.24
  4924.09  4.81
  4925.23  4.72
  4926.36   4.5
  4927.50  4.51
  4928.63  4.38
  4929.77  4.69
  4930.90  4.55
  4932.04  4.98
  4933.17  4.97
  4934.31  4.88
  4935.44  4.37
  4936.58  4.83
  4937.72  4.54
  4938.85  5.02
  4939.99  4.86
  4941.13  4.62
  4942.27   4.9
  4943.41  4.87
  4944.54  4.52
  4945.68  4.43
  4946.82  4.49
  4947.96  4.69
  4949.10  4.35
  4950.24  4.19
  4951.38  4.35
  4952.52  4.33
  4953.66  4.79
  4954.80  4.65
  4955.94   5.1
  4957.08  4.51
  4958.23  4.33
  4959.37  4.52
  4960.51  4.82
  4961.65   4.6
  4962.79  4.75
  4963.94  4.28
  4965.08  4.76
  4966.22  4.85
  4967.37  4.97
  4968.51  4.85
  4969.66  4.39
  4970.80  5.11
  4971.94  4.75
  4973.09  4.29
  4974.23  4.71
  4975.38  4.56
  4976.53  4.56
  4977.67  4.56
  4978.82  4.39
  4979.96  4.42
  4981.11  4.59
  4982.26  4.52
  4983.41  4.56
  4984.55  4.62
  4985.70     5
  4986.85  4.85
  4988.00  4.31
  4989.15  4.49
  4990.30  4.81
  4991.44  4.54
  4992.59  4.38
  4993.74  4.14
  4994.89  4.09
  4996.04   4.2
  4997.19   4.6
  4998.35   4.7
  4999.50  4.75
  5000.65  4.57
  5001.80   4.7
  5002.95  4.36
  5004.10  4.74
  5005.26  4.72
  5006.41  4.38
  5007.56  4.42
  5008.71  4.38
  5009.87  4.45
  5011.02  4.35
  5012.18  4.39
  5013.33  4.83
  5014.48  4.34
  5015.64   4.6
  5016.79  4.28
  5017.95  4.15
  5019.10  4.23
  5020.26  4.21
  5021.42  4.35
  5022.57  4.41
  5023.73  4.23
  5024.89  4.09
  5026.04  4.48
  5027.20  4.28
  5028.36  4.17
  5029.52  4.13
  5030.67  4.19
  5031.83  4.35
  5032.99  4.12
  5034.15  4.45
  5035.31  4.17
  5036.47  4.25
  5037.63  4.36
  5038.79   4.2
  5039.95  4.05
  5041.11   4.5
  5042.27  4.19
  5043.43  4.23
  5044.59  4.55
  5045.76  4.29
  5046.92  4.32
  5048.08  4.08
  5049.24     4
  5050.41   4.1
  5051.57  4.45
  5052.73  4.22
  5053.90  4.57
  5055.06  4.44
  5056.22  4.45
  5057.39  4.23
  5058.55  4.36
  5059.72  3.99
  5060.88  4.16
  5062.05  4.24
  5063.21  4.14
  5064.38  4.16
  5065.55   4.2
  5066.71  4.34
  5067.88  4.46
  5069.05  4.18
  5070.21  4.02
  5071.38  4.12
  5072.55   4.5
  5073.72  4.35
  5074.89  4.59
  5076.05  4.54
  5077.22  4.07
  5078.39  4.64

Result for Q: 0.95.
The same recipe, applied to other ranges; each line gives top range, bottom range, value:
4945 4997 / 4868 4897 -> 1.03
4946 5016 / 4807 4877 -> 1.07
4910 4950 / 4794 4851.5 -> 1.08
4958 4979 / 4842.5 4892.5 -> 1.07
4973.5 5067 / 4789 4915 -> 1.04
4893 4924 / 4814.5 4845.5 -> 1.05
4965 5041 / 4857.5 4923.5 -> 1.03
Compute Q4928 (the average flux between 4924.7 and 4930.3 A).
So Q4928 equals 4.56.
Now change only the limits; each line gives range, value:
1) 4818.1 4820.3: 4.57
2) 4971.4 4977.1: 4.57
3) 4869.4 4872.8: 4.65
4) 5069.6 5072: 4.08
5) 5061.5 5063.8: 4.19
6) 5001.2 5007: 4.58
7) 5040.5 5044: 4.31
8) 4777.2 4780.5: 4.68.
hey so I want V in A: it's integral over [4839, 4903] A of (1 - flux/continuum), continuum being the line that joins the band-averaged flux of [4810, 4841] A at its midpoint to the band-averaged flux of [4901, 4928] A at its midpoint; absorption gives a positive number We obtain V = -0.3 A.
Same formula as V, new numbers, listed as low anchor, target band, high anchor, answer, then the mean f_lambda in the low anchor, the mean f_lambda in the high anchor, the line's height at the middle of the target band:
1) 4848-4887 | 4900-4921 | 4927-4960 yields 0.18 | 4.54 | 4.63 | 4.59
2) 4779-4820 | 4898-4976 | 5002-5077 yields -3.57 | 4.55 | 4.31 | 4.42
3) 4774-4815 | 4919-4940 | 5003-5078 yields -1.11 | 4.57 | 4.31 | 4.43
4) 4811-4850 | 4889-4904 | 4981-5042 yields -0.36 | 4.47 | 4.41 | 4.45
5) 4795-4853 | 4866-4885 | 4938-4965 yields -0.37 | 4.47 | 4.61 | 4.53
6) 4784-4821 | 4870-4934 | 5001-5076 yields -2.05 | 4.53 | 4.32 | 4.44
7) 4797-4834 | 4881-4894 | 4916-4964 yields 0.14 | 4.48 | 4.62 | 4.56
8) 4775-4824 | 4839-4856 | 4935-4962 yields 0.37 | 4.54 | 4.61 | 4.56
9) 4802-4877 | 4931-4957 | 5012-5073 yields -1.66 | 4.5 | 4.28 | 4.38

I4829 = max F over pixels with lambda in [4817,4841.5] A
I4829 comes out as 5.01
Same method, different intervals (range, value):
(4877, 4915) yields 4.95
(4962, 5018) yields 5.11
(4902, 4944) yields 5.02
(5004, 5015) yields 4.83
